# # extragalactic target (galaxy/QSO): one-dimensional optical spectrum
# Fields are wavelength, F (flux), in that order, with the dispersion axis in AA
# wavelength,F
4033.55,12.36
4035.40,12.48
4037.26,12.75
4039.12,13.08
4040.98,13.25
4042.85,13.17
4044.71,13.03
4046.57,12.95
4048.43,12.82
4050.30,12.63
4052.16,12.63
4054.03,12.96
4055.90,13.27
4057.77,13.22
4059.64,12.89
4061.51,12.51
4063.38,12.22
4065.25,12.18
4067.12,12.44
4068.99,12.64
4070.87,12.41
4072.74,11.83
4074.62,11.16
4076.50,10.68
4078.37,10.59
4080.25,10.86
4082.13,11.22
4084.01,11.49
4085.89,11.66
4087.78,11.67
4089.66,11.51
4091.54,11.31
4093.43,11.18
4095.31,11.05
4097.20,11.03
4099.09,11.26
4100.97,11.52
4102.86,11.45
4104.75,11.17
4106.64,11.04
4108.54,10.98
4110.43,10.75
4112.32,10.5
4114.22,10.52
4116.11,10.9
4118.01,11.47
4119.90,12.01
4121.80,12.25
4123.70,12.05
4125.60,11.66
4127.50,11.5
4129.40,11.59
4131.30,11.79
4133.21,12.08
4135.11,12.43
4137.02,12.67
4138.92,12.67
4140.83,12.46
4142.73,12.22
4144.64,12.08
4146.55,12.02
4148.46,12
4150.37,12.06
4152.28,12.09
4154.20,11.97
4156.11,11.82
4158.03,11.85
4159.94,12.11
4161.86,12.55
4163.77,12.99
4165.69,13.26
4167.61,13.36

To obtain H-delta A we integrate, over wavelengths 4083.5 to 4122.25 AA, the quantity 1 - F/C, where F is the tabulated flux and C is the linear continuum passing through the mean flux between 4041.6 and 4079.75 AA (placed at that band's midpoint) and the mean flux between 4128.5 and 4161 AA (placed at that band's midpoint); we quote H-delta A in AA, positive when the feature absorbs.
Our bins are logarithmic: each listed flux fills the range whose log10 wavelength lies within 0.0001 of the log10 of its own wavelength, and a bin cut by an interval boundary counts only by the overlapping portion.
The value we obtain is 3.16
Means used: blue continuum 12.4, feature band 11.3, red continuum 12.1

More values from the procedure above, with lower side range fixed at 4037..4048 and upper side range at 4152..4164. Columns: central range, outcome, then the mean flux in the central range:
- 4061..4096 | 3.2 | 11.6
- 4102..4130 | 2.6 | 11.3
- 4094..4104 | 1.1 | 11.3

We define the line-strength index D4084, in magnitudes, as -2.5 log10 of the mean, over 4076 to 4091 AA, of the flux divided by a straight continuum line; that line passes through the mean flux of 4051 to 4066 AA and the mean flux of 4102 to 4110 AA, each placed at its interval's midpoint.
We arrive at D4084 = 0.06 mag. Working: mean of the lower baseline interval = 12.7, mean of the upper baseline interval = 11.1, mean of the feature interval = 11.2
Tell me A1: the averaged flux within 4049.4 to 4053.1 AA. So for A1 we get 12.6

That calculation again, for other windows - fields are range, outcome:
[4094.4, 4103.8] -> 11.3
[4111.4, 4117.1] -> 10.6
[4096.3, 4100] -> 11.1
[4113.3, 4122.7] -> 11.4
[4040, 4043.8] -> 13.2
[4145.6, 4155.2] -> 12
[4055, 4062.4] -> 13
